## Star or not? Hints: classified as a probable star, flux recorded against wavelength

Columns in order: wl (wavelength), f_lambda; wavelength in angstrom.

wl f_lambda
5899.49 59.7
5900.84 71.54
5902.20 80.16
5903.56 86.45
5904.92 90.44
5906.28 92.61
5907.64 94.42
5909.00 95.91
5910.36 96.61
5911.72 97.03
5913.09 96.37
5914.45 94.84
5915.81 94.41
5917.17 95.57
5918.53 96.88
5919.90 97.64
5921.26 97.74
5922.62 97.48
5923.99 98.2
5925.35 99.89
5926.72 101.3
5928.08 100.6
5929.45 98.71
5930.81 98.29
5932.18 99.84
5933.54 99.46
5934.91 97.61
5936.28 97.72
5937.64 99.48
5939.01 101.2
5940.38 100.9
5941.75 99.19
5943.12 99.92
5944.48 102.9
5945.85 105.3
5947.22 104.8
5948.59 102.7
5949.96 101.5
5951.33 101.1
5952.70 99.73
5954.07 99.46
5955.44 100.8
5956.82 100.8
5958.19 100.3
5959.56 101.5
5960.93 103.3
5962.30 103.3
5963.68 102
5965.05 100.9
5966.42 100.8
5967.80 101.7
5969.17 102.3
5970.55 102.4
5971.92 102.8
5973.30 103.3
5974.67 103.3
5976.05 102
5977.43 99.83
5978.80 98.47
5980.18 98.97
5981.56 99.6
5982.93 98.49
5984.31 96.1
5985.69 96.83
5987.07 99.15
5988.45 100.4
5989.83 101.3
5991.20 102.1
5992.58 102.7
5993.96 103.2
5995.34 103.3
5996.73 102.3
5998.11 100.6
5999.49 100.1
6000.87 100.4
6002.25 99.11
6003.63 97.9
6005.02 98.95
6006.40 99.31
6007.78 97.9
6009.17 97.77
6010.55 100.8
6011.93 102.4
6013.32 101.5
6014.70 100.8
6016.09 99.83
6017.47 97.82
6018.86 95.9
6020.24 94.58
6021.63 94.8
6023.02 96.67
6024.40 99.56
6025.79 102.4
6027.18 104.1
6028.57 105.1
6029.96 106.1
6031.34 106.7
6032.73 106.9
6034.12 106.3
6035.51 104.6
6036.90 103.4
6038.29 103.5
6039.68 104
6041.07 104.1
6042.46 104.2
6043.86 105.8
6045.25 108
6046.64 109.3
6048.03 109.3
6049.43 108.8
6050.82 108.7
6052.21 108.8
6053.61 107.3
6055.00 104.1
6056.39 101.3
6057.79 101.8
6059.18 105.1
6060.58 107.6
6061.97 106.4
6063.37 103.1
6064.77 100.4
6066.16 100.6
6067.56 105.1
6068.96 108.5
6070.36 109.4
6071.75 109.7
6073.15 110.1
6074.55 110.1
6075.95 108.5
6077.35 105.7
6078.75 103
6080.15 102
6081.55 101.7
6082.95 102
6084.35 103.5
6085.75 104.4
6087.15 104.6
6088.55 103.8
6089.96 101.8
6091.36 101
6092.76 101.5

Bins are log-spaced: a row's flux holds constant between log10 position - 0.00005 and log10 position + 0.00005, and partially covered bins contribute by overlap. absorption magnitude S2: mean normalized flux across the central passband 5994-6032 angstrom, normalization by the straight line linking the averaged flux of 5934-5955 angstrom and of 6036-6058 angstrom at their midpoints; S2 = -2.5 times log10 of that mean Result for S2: 0.04 mag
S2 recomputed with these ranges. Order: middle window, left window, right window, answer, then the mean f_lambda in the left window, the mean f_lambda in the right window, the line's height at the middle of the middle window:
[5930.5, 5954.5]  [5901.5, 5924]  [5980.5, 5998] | -0.05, 94.1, 100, 96.6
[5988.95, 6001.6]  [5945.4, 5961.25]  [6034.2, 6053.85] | 0.02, 102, 106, 104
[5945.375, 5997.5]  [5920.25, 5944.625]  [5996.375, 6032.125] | -0.02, 99.4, 100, 99.8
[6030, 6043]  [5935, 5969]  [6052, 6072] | -0.01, 101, 105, 104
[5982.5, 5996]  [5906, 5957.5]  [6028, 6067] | 0.02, 99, 105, 102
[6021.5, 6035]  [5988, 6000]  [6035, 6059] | 0.01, 102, 106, 104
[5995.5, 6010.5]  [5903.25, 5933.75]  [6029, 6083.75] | 0.03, 96.6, 106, 102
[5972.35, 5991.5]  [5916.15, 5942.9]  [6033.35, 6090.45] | 0.01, 98.8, 105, 101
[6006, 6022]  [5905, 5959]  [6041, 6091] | 0.05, 98.9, 105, 103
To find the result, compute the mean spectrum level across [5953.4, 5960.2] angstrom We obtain 101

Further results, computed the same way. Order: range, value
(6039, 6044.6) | 104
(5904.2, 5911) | 93.9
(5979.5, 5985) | 98.3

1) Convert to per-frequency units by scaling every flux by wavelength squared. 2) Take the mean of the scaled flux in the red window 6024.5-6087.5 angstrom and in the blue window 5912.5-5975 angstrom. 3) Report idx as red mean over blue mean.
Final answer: 1.1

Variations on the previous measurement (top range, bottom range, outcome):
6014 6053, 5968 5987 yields 1.05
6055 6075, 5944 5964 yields 1.07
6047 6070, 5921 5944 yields 1.11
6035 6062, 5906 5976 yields 1.10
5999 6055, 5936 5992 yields 1.04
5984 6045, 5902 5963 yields 1.06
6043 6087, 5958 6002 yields 1.08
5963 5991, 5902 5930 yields 1.07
